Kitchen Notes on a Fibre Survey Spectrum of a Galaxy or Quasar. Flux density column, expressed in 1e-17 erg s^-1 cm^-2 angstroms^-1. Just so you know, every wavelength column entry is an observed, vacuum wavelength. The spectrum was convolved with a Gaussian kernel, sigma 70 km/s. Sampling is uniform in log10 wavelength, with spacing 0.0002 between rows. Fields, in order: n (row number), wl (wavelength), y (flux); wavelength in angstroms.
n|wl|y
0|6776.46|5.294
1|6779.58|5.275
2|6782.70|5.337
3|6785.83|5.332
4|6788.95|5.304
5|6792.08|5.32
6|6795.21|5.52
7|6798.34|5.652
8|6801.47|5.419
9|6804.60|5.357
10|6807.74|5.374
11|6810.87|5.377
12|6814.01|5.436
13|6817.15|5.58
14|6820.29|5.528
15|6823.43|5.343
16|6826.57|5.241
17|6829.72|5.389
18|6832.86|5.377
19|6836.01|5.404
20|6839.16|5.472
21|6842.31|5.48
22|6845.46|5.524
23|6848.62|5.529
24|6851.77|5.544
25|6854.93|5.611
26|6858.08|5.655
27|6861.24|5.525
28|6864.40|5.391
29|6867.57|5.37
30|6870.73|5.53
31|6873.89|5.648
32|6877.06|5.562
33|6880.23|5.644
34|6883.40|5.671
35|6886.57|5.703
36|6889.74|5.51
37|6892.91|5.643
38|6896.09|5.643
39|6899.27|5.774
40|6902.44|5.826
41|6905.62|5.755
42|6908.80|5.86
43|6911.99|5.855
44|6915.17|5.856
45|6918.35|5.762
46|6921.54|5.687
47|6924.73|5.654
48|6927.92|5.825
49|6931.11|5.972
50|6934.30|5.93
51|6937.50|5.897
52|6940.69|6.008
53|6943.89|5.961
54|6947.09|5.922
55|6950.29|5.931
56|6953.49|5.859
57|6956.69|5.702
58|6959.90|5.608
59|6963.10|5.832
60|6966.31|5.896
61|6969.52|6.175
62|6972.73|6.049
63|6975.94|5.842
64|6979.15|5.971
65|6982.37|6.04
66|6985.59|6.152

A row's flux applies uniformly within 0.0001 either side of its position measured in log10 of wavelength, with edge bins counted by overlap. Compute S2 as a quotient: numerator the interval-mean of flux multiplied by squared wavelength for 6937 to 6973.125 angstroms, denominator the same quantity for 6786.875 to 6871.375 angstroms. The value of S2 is 1.12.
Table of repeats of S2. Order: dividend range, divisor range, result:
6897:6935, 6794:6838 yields 1.10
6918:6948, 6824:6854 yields 1.11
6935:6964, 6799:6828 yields 1.13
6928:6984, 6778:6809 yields 1.15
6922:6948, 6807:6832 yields 1.13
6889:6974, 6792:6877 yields 1.10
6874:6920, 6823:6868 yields 1.06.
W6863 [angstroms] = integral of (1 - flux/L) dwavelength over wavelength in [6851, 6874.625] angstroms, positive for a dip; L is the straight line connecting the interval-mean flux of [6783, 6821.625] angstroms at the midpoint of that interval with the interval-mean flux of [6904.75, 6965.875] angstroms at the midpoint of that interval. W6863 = 0.4 angstroms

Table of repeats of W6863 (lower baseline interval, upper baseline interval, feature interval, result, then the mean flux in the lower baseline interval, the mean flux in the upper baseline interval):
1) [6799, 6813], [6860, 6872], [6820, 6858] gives -0.2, 5.4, 5.45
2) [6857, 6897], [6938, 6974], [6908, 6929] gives -0.1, 5.57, 5.9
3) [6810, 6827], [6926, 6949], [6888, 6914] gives 0.2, 5.43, 5.93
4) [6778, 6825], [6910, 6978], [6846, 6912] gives 0.4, 5.41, 5.87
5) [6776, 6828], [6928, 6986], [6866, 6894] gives 0.4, 5.4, 5.92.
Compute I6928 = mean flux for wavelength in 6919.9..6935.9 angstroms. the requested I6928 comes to 5.81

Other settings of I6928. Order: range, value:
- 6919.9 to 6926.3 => 5.67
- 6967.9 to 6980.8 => 6.01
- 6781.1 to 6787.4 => 5.34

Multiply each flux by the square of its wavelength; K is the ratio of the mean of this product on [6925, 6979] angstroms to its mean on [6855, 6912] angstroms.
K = 1.1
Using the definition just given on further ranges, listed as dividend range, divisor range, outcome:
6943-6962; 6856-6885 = 1.07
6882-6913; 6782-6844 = 1.08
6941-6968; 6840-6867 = 1.09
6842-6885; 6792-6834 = 1.04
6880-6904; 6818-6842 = 1.07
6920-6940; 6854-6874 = 1.08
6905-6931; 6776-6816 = 1.11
